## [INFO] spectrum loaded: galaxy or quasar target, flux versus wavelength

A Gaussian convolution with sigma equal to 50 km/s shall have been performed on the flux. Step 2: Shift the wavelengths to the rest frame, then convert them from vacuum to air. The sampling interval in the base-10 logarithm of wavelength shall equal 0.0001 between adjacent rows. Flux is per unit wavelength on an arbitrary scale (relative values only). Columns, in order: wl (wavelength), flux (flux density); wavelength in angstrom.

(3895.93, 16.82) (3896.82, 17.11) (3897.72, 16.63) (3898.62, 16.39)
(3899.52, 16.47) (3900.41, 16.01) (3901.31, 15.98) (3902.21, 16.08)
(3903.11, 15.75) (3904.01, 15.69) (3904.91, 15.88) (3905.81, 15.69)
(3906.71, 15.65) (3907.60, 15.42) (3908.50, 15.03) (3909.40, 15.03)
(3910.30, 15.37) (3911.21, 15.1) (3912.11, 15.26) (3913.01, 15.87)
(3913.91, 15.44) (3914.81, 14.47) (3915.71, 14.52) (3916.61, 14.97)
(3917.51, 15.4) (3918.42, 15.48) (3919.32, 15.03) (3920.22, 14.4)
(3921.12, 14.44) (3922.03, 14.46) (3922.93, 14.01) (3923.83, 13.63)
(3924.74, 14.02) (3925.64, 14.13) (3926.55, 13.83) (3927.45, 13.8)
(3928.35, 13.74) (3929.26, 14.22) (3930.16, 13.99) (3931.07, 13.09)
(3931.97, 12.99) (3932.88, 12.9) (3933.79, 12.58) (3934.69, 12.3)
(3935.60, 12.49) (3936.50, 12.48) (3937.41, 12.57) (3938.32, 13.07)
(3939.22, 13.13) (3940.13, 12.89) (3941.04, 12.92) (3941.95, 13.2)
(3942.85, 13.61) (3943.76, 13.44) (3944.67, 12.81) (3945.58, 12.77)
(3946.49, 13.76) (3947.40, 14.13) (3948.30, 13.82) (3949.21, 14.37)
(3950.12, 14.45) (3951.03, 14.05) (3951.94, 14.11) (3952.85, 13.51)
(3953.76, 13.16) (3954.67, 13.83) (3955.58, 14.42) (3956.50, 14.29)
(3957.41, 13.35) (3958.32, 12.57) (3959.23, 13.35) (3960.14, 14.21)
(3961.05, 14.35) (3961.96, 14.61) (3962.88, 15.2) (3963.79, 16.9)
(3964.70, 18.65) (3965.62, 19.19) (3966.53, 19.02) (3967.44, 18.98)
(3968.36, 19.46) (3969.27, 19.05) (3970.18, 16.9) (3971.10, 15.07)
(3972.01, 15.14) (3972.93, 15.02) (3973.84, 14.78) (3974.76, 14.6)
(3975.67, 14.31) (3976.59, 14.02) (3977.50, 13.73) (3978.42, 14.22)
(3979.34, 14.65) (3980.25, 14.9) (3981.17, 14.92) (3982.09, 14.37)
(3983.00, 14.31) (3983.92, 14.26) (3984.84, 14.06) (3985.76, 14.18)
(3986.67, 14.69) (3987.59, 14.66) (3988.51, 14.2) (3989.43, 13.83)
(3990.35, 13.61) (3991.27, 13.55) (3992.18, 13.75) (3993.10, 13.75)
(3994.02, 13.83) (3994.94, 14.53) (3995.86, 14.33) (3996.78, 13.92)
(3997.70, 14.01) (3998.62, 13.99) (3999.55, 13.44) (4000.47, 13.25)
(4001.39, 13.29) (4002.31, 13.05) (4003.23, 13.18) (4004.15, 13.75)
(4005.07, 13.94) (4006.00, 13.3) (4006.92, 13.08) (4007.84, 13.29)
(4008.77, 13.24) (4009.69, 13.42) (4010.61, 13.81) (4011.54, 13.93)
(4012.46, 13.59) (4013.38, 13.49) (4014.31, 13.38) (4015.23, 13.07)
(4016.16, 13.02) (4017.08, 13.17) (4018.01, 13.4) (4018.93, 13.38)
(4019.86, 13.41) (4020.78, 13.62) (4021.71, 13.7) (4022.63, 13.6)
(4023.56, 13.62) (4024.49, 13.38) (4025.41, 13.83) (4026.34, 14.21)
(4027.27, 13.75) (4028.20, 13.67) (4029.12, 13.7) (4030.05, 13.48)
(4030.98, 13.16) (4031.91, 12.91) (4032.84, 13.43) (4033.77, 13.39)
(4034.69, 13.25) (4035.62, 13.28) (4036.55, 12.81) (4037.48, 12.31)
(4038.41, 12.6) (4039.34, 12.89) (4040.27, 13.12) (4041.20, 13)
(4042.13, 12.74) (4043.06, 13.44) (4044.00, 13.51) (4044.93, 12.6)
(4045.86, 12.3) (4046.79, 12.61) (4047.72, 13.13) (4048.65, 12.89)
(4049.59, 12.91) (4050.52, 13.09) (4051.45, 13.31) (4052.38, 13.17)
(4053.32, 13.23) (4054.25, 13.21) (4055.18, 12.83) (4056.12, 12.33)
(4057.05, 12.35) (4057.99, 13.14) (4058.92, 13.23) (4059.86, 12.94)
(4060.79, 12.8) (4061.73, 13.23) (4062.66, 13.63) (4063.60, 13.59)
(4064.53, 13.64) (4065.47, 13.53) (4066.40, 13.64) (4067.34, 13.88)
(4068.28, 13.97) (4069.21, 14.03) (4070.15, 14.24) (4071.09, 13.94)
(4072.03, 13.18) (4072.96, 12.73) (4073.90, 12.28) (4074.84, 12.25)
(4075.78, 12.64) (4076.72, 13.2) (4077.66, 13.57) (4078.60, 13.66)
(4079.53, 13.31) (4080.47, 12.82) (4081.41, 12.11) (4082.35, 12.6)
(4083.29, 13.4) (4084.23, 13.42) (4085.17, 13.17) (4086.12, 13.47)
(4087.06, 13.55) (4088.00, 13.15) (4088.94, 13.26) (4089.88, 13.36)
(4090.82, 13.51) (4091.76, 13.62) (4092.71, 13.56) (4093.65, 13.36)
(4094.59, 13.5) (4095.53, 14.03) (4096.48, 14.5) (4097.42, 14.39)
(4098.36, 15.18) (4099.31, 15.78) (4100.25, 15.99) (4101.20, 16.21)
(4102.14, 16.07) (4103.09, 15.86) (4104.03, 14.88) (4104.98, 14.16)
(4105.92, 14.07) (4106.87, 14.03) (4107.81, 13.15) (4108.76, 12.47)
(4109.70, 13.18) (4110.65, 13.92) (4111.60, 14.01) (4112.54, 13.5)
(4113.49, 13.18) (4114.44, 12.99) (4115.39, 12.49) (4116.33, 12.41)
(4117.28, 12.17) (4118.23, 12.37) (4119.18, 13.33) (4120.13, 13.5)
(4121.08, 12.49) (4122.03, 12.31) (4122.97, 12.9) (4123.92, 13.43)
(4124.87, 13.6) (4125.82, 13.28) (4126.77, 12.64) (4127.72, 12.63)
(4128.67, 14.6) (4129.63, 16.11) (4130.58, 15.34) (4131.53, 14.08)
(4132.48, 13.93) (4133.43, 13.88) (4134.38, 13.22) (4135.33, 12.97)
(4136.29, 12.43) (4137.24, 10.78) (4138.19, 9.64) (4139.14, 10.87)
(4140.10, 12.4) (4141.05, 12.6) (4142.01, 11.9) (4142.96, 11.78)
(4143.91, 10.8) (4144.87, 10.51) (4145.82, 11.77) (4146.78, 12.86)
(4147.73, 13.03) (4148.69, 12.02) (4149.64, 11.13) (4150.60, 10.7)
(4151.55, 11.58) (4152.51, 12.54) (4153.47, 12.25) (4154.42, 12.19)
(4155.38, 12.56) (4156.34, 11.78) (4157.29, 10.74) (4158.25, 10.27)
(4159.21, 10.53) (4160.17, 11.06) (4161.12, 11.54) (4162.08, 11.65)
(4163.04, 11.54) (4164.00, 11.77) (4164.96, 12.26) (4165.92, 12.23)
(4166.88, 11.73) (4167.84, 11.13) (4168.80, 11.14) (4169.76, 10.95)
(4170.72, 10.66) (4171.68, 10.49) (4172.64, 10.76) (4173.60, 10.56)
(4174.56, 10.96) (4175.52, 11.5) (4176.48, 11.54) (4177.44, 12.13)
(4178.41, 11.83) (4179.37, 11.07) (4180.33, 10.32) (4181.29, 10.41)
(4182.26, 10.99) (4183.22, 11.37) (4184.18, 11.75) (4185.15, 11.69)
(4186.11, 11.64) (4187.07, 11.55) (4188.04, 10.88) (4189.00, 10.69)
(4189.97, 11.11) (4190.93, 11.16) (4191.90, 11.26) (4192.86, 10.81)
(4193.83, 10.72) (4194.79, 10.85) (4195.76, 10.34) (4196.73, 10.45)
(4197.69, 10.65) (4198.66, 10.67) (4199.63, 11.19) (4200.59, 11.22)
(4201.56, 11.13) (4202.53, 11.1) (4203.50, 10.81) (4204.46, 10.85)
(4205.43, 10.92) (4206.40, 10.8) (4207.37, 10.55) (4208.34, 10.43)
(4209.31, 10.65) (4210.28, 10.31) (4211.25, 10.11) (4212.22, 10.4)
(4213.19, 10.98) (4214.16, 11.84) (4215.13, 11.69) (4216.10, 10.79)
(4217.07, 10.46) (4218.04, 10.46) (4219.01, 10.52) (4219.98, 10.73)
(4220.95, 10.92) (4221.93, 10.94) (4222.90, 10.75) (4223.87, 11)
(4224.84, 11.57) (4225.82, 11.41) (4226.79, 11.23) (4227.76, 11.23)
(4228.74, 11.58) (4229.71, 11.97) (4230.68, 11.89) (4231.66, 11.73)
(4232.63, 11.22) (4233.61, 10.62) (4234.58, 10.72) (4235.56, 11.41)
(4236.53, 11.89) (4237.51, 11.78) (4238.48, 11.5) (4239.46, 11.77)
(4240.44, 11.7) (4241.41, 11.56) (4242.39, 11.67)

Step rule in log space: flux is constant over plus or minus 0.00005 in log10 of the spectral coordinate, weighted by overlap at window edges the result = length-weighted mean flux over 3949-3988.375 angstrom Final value 15.1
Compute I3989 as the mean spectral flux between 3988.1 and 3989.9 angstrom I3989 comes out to 14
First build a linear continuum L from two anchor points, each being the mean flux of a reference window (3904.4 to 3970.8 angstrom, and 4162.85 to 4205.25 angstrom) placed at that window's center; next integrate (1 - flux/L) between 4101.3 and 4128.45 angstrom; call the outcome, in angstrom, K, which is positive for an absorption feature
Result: -3.0 angstrom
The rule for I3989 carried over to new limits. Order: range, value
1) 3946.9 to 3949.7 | 14.1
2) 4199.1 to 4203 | 11.2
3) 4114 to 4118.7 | 12.5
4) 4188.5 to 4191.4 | 11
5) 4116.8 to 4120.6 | 12.8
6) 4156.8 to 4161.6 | 10.8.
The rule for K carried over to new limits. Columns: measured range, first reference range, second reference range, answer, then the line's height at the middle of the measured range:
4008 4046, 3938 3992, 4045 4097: 1.37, 13.8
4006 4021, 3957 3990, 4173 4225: 1.15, 14.5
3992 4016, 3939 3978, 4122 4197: 0.87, 14.1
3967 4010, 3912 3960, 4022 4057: -3.03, 13.5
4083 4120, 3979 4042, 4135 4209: -4.52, 12.3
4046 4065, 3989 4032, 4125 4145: 0.31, 13.3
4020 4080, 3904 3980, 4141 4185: -0.93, 13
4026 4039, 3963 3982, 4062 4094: 1.13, 14.5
